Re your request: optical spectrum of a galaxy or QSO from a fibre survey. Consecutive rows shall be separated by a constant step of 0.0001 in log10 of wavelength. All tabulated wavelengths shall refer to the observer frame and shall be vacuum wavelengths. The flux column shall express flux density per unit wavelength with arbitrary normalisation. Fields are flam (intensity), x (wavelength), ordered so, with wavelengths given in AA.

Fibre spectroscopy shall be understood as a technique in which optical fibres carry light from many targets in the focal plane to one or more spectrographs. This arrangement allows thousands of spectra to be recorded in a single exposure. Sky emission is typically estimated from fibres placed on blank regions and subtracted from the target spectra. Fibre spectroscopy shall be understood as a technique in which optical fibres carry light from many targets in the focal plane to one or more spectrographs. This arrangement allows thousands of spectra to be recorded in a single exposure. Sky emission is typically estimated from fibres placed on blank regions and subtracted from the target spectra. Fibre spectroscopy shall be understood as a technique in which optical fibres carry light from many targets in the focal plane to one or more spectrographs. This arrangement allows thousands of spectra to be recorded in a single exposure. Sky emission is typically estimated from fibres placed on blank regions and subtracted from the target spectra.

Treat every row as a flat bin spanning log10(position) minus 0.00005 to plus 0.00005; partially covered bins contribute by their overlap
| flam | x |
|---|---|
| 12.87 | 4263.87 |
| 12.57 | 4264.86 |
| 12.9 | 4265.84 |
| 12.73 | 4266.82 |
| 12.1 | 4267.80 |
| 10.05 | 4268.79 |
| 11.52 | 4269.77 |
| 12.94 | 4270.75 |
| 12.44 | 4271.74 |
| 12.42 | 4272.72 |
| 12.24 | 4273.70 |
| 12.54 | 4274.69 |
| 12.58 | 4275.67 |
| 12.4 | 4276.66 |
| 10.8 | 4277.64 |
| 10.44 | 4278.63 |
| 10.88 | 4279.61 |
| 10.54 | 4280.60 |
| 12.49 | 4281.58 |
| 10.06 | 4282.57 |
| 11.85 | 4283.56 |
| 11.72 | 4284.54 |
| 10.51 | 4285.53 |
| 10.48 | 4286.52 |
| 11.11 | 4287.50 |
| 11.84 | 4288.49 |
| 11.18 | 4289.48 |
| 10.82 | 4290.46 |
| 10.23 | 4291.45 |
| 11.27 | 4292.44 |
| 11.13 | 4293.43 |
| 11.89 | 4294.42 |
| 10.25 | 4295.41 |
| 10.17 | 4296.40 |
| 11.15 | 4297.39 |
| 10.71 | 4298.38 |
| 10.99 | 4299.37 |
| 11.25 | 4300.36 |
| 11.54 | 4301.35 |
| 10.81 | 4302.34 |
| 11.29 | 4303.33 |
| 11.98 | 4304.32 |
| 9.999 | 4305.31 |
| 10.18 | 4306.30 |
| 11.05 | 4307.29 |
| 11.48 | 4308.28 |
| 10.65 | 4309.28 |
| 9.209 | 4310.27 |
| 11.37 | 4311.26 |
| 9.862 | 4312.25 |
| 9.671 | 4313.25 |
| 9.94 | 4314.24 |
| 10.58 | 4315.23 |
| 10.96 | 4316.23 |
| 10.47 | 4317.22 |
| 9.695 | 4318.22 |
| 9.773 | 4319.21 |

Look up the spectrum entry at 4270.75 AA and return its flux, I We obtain 12.94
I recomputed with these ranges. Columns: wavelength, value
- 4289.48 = 11.18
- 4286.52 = 10.48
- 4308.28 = 11.48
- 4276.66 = 12.4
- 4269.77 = 11.52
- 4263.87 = 12.87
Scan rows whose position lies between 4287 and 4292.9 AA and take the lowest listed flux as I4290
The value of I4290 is 10.23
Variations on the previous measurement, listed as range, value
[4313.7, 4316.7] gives 9.94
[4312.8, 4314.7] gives 9.671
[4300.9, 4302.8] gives 10.81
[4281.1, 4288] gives 10.06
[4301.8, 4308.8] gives 9.999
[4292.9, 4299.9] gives 10.17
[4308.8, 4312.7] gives 9.209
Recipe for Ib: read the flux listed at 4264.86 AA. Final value 12.57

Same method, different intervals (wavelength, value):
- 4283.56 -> 11.85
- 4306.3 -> 10.18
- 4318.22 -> 9.695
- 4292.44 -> 11.27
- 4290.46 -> 10.82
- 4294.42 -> 11.89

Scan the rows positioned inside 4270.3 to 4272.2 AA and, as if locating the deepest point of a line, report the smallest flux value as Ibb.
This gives 12.44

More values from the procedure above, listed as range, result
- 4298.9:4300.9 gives 10.99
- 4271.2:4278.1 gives 10.8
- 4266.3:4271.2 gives 10.05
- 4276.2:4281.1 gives 10.44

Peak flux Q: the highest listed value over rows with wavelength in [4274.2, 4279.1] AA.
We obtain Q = 12.58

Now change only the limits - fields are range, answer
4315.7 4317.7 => 10.96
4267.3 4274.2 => 12.94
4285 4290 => 11.84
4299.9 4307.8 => 11.98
